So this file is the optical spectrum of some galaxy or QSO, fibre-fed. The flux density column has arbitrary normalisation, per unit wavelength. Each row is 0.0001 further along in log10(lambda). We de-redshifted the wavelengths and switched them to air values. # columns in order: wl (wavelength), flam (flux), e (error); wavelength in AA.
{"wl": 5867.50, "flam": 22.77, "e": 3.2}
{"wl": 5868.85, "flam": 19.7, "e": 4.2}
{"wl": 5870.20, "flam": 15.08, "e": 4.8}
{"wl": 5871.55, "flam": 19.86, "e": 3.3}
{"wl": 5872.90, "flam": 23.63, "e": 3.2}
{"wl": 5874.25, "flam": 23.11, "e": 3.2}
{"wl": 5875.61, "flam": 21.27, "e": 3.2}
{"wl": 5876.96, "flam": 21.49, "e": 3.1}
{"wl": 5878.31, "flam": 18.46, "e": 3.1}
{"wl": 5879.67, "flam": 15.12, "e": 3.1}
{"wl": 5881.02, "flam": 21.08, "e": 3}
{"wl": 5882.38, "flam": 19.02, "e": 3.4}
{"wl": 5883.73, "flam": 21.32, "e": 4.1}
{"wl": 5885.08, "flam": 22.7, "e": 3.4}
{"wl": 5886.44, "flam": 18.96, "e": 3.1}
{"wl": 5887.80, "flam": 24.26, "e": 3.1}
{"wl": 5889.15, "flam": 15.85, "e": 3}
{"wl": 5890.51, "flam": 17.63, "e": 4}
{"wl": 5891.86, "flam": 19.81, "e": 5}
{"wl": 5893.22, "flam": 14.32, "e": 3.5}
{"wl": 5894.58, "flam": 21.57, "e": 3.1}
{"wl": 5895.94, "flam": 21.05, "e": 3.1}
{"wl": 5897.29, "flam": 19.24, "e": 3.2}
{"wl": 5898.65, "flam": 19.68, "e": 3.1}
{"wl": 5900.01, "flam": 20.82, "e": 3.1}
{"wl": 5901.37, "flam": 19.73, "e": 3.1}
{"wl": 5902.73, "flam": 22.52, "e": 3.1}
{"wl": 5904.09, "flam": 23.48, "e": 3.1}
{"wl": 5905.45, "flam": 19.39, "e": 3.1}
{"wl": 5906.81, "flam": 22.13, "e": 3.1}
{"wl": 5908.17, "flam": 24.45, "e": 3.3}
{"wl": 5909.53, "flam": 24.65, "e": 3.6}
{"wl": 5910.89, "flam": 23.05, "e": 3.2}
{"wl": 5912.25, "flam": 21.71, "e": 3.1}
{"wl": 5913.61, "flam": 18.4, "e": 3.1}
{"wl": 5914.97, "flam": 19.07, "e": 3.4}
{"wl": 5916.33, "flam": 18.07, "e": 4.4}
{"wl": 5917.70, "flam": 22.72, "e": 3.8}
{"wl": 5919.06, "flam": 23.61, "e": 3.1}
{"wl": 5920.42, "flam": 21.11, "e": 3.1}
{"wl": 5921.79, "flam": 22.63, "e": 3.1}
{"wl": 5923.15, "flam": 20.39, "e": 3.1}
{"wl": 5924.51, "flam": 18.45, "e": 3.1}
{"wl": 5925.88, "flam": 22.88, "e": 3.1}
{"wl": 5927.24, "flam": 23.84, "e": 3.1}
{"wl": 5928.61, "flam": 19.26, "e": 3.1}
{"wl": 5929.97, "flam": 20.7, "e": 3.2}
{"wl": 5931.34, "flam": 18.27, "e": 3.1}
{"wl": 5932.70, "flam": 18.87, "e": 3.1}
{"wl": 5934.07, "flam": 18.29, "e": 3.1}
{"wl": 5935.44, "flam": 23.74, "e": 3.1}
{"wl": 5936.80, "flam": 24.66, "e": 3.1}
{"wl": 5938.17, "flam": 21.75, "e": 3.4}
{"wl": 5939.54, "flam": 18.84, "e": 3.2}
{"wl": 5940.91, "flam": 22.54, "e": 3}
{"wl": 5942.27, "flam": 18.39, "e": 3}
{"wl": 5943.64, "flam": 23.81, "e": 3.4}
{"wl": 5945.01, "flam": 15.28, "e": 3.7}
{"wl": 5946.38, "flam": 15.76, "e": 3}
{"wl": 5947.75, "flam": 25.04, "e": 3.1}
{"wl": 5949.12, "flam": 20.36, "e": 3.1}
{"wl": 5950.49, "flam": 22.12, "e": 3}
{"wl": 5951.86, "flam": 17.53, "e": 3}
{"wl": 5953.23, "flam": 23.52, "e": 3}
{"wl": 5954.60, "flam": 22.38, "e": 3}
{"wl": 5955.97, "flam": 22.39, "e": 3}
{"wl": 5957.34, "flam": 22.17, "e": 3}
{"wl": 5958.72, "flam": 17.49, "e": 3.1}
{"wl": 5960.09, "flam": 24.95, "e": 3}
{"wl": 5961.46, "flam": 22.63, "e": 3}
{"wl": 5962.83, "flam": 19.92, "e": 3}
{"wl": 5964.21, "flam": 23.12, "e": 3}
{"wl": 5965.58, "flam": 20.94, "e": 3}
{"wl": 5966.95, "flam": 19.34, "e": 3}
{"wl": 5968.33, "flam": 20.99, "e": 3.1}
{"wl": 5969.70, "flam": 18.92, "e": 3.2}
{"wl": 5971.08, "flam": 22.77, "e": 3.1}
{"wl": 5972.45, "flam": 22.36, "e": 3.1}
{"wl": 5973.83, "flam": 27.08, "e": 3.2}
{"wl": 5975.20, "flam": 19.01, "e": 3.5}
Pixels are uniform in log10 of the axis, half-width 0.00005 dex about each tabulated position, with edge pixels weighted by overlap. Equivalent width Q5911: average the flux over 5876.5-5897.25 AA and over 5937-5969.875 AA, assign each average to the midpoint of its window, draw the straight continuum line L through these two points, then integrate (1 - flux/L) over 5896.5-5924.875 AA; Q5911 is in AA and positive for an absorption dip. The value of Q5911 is -1.8 AA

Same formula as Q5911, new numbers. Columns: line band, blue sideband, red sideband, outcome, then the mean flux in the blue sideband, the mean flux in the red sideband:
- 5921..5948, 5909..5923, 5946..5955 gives 0.83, 21.4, 21.1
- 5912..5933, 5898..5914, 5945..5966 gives 0.88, 21.7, 21.2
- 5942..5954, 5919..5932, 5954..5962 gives 0.78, 21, 22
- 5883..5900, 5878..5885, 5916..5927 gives 0.10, 19.3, 21.4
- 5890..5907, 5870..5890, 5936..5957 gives 0.28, 20.2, 21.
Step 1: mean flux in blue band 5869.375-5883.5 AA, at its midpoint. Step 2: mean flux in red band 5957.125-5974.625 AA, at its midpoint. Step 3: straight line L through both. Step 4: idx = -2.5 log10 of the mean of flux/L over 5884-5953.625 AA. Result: 0.00 mag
